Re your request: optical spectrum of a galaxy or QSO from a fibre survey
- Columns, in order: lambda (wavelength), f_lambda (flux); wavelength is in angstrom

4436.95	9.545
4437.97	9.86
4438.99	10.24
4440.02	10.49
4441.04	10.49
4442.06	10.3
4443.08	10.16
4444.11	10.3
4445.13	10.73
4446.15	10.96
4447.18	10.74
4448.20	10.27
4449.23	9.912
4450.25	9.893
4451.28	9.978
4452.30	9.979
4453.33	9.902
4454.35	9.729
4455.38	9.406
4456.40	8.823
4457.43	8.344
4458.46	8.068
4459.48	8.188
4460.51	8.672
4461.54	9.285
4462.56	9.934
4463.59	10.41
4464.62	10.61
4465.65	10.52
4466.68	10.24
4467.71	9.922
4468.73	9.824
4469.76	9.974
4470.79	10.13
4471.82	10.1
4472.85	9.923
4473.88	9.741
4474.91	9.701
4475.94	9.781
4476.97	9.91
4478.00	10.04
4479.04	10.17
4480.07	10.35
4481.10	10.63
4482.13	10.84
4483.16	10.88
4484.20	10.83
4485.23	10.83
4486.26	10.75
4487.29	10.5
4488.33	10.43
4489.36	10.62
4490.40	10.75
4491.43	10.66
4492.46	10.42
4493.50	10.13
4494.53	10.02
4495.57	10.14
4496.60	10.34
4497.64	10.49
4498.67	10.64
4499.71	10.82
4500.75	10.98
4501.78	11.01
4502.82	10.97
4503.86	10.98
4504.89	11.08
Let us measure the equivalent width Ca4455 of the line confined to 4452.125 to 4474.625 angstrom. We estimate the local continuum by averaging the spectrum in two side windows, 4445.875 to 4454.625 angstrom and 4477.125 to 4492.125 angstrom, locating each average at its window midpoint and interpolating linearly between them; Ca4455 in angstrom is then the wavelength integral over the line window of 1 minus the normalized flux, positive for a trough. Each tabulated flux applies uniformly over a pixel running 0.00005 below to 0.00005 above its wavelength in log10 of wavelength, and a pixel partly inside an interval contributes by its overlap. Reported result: 1.5 angstrom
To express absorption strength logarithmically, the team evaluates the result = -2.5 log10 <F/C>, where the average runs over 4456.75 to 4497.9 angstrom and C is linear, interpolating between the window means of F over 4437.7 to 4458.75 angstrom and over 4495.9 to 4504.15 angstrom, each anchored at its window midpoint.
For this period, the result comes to 0.036 mag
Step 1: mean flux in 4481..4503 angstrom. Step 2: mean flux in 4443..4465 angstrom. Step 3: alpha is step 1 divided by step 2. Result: 1.1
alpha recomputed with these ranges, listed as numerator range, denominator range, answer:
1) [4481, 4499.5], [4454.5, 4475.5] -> 1.10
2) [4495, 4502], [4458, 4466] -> 1.12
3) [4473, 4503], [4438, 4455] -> 1.02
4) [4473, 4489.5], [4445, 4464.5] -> 1.07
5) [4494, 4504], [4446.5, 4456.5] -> 1.07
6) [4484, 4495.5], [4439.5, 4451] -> 1.01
